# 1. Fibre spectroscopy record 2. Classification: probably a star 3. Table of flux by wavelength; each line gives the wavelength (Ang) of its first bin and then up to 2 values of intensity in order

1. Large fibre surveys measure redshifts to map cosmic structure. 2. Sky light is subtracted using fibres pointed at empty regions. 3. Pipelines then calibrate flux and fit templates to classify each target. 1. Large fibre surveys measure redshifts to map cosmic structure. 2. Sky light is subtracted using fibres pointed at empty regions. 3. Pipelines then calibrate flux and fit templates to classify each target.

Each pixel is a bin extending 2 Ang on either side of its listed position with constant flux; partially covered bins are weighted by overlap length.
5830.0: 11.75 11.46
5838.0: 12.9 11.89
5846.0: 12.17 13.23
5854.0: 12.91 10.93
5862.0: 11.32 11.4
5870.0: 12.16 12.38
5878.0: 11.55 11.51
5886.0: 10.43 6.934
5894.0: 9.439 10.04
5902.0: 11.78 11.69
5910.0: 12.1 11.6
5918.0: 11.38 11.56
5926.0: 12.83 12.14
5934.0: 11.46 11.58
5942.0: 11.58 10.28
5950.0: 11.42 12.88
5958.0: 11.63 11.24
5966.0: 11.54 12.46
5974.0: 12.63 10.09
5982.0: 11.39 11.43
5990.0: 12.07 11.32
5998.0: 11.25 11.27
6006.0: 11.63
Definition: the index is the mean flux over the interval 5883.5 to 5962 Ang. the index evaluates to 11.2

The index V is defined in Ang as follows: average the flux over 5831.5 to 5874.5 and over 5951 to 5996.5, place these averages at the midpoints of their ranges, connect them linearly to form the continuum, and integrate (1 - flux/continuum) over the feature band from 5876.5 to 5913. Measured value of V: 4.0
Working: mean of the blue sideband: 12.1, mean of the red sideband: 11.7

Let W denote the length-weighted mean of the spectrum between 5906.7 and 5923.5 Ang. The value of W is 11.7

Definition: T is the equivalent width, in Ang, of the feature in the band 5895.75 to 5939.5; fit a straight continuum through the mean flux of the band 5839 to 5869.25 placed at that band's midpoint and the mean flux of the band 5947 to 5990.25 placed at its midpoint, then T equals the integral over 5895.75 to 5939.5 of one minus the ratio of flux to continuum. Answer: 0.7 Ang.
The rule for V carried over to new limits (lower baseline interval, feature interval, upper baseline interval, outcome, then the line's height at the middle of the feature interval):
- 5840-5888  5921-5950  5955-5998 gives 0.1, 11.7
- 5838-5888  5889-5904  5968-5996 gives 2.6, 11.8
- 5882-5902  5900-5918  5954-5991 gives -2.9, 10.1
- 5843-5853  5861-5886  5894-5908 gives 0.4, 11.8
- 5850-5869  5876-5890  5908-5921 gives 1.4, 11.8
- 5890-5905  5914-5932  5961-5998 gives -2.4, 10.5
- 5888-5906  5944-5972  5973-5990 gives -1.8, 10.9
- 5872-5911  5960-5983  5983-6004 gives -0.5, 11.3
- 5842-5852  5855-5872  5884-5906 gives 0.1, 11.6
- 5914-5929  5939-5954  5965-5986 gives 0.5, 11.8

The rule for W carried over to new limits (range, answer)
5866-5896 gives 10.7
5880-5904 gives 10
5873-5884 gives 11.8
